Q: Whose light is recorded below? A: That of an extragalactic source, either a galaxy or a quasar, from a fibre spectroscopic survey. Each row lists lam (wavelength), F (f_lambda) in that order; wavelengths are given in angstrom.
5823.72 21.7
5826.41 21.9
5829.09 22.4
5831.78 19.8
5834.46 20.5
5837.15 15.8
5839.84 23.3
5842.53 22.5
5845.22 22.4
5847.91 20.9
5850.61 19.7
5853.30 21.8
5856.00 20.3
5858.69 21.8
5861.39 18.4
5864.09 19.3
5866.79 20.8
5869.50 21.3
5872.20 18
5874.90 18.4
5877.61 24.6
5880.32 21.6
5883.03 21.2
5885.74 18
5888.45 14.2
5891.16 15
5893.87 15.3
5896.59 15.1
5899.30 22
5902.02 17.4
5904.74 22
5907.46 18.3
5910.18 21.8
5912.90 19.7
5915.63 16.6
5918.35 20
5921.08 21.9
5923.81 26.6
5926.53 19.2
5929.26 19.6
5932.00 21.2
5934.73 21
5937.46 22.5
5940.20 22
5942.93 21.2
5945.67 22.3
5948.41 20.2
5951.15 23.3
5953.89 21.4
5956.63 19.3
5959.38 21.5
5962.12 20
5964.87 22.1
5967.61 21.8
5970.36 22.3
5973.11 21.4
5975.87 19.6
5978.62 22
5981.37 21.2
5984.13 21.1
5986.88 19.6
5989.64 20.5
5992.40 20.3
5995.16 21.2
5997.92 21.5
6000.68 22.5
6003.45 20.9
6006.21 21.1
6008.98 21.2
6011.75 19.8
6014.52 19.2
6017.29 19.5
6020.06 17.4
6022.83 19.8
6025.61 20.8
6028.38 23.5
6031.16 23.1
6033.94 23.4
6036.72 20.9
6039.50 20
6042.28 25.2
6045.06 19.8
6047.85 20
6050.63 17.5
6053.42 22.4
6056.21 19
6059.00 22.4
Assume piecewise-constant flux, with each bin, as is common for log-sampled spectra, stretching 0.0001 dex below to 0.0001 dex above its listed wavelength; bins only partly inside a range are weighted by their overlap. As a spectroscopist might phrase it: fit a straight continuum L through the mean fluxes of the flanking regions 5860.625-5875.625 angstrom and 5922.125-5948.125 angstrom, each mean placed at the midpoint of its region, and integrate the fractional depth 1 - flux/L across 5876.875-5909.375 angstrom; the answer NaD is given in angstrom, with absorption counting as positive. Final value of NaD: 2.6 angstrom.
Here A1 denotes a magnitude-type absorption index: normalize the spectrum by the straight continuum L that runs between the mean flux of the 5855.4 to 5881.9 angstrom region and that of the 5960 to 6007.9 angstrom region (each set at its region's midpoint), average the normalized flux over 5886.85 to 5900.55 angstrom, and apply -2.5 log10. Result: 0.25 mag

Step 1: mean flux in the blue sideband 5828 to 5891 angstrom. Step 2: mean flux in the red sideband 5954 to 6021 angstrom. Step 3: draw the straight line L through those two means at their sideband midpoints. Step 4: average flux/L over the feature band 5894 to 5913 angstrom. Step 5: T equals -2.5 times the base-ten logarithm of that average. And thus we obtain 0.07 mag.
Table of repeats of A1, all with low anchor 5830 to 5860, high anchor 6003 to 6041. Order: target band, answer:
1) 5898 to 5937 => 0.01 mag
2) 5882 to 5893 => 0.23 mag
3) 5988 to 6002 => -0.02 mag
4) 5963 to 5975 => -0.05 mag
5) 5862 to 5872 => 0.04 mag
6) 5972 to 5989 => 0.00 mag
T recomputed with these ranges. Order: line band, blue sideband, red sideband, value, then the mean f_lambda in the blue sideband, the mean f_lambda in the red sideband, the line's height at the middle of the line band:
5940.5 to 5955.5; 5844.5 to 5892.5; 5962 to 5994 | -0.05 mag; 19.8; 21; 20.7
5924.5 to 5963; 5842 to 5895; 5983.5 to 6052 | -0.05 mag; 19.8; 20.8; 20.3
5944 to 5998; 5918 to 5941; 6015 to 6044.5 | 0.02 mag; 21.6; 21.3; 21.5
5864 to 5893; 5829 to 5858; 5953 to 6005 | 0.09 mag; 20.8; 21.1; 20.9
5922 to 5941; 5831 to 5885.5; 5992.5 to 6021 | -0.06 mag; 20.6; 20.5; 20.5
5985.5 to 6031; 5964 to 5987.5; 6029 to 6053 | 0.04 mag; 21.3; 21.4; 21.3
